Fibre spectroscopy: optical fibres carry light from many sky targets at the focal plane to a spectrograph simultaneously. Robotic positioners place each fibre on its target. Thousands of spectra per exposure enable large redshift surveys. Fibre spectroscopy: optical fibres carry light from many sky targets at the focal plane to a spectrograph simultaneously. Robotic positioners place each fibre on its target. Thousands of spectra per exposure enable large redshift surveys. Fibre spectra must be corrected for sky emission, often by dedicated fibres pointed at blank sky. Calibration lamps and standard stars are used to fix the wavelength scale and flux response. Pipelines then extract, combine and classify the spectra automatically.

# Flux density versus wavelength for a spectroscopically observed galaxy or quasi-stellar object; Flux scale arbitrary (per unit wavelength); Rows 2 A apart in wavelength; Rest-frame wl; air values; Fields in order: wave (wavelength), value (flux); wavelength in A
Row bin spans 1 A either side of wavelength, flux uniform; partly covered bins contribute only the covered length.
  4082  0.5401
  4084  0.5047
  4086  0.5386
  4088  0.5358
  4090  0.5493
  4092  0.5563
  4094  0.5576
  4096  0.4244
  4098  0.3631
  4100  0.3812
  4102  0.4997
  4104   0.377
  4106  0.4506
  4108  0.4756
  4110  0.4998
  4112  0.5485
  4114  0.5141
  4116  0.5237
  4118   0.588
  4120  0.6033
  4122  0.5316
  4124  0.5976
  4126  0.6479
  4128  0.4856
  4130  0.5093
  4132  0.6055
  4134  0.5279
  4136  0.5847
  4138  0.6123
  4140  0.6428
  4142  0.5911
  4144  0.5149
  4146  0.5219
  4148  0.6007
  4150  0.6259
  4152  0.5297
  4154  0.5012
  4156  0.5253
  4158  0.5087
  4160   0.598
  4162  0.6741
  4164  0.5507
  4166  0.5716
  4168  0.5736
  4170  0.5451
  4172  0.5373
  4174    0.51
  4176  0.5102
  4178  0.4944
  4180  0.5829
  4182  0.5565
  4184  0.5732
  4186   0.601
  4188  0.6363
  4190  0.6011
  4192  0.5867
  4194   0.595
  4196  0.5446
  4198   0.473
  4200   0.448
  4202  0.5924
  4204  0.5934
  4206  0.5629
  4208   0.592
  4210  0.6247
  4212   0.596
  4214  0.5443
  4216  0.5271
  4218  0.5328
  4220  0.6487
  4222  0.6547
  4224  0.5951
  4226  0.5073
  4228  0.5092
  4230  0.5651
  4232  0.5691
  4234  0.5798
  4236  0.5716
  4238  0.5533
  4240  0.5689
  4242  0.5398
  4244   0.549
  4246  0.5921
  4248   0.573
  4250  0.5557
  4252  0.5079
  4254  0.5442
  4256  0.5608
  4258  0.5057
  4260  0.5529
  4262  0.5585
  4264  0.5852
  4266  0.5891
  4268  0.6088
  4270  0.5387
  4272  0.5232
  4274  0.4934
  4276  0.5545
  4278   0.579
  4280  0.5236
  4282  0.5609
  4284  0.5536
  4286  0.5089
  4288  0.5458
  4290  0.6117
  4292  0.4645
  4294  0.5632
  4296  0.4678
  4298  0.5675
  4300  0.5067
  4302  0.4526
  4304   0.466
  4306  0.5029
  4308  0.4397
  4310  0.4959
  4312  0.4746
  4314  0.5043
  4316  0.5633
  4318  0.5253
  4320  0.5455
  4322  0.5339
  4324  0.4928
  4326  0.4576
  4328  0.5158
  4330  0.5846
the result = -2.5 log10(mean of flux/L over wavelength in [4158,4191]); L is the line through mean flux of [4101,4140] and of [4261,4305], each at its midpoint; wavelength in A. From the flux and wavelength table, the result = -0.06 mag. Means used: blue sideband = 0.539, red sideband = 0.537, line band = 0.568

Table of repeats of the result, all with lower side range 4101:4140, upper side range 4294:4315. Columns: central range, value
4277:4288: -0.100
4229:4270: -0.113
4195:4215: -0.081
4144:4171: -0.065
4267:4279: -0.104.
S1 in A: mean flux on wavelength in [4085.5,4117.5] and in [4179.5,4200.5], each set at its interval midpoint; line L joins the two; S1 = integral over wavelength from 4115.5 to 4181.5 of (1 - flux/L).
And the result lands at -4.15 A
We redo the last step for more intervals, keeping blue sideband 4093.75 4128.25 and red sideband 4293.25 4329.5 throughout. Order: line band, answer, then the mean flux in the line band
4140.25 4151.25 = -1.6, 0.575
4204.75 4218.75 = -1.8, 0.57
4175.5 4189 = -1.7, 0.567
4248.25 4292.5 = -3.8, 0.548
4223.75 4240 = -1.6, 0.555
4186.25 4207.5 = -2.6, 0.565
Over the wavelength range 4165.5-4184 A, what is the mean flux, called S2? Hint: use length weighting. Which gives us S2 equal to 0.543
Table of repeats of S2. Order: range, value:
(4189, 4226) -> 0.571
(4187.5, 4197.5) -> 0.585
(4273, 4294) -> 0.541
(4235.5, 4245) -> 0.556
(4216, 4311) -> 0.544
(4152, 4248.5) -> 0.563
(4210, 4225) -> 0.588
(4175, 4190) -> 0.567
